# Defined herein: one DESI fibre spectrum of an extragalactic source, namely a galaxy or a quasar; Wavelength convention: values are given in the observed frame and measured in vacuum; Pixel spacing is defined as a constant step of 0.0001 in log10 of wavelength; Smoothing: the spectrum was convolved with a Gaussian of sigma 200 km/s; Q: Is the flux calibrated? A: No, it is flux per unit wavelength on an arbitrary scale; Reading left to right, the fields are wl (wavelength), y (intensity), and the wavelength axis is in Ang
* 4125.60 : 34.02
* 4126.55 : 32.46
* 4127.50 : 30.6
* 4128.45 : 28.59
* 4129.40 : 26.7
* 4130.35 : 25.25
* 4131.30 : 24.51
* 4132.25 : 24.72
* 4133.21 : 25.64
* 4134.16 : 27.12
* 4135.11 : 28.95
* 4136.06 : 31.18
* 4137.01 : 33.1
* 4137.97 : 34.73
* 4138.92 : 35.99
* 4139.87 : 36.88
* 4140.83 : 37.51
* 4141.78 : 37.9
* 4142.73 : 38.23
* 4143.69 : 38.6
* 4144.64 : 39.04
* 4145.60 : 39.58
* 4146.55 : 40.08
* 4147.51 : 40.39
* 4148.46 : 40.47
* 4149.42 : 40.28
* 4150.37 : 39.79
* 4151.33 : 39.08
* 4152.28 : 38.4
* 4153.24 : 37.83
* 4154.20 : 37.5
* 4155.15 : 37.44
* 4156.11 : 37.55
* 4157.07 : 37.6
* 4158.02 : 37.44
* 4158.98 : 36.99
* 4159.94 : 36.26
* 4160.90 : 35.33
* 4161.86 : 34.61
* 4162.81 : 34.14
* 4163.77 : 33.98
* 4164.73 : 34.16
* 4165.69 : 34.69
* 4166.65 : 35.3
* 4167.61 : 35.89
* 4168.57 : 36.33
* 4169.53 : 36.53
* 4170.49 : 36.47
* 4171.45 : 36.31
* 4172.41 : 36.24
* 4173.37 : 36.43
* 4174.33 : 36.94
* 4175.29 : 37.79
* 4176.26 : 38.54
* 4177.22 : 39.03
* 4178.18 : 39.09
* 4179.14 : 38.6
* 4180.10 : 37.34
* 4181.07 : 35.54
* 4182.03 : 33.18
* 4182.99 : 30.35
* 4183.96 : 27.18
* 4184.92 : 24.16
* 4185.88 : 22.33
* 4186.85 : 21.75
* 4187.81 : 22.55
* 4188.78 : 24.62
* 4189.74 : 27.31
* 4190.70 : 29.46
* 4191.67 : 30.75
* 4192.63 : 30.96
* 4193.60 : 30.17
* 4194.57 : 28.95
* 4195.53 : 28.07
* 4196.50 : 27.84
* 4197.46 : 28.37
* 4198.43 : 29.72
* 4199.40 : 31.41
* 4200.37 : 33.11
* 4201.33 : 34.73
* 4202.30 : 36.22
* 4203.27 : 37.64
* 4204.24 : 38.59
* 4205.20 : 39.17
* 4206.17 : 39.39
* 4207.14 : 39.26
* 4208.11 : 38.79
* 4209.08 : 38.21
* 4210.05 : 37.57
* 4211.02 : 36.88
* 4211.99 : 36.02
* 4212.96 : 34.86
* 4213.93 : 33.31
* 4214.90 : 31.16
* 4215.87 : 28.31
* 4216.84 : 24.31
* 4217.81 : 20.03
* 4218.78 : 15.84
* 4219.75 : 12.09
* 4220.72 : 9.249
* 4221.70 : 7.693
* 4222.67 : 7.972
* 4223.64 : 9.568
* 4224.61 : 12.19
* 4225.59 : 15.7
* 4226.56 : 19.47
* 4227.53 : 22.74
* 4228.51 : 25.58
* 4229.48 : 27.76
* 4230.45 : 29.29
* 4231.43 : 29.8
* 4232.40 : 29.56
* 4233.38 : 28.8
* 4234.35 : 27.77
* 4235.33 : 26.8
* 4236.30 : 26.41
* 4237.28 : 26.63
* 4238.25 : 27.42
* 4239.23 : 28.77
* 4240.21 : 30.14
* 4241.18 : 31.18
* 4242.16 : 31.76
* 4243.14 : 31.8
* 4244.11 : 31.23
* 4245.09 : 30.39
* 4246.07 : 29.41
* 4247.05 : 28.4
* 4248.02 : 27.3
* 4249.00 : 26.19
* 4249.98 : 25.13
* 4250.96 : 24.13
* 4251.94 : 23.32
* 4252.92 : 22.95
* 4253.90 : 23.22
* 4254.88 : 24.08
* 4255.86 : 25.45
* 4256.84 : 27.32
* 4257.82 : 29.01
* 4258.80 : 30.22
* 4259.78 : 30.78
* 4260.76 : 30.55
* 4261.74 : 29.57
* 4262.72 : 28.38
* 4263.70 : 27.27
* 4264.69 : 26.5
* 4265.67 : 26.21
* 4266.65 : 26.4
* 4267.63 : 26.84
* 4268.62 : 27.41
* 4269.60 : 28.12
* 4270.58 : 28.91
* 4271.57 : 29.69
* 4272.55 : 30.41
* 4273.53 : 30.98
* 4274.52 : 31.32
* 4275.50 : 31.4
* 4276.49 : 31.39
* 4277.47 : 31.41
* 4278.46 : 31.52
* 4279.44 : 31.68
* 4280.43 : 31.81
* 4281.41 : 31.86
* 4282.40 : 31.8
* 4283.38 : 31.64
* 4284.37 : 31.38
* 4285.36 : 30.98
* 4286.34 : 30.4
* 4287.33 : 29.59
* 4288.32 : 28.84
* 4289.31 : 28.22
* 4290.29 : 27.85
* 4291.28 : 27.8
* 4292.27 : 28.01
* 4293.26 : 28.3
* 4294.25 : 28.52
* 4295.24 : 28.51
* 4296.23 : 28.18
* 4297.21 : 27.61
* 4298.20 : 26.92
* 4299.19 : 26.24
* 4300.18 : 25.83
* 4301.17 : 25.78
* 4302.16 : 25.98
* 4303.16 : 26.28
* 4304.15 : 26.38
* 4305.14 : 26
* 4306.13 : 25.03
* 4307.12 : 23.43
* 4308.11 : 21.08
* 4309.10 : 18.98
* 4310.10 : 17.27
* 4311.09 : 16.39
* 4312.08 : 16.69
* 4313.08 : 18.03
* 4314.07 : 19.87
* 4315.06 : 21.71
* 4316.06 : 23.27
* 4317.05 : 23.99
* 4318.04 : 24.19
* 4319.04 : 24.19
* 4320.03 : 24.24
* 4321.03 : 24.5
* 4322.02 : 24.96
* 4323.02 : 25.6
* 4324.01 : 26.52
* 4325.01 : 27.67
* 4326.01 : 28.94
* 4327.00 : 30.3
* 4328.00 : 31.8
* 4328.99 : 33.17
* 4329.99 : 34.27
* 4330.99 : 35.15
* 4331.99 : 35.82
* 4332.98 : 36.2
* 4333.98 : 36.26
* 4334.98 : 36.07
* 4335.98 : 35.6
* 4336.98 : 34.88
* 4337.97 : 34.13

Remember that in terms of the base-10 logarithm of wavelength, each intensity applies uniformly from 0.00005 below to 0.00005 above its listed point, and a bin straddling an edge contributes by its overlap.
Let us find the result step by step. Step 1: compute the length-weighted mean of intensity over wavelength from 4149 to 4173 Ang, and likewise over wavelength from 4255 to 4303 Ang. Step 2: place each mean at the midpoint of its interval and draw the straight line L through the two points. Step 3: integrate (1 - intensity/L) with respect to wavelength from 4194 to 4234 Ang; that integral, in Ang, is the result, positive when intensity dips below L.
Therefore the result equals 6.7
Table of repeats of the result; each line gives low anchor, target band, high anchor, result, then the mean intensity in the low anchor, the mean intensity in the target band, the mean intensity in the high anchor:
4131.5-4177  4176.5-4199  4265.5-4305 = 2.8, 36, 30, 29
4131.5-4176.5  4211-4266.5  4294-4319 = 6.5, 36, 25.6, 23.6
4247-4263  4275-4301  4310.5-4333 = -2.9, 26.8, 29.5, 26.2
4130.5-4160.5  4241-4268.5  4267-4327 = 1.6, 35.7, 27.6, 26.8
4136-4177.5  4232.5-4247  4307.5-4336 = 1.2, 37.1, 29.2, 26.5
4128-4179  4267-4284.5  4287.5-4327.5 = -2.2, 35.5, 30.5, 25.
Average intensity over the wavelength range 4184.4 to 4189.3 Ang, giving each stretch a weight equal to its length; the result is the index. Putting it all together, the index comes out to 23.2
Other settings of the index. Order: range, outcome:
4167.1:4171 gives 36.3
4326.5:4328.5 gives 31.2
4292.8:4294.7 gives 28.4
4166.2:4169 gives 35.8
